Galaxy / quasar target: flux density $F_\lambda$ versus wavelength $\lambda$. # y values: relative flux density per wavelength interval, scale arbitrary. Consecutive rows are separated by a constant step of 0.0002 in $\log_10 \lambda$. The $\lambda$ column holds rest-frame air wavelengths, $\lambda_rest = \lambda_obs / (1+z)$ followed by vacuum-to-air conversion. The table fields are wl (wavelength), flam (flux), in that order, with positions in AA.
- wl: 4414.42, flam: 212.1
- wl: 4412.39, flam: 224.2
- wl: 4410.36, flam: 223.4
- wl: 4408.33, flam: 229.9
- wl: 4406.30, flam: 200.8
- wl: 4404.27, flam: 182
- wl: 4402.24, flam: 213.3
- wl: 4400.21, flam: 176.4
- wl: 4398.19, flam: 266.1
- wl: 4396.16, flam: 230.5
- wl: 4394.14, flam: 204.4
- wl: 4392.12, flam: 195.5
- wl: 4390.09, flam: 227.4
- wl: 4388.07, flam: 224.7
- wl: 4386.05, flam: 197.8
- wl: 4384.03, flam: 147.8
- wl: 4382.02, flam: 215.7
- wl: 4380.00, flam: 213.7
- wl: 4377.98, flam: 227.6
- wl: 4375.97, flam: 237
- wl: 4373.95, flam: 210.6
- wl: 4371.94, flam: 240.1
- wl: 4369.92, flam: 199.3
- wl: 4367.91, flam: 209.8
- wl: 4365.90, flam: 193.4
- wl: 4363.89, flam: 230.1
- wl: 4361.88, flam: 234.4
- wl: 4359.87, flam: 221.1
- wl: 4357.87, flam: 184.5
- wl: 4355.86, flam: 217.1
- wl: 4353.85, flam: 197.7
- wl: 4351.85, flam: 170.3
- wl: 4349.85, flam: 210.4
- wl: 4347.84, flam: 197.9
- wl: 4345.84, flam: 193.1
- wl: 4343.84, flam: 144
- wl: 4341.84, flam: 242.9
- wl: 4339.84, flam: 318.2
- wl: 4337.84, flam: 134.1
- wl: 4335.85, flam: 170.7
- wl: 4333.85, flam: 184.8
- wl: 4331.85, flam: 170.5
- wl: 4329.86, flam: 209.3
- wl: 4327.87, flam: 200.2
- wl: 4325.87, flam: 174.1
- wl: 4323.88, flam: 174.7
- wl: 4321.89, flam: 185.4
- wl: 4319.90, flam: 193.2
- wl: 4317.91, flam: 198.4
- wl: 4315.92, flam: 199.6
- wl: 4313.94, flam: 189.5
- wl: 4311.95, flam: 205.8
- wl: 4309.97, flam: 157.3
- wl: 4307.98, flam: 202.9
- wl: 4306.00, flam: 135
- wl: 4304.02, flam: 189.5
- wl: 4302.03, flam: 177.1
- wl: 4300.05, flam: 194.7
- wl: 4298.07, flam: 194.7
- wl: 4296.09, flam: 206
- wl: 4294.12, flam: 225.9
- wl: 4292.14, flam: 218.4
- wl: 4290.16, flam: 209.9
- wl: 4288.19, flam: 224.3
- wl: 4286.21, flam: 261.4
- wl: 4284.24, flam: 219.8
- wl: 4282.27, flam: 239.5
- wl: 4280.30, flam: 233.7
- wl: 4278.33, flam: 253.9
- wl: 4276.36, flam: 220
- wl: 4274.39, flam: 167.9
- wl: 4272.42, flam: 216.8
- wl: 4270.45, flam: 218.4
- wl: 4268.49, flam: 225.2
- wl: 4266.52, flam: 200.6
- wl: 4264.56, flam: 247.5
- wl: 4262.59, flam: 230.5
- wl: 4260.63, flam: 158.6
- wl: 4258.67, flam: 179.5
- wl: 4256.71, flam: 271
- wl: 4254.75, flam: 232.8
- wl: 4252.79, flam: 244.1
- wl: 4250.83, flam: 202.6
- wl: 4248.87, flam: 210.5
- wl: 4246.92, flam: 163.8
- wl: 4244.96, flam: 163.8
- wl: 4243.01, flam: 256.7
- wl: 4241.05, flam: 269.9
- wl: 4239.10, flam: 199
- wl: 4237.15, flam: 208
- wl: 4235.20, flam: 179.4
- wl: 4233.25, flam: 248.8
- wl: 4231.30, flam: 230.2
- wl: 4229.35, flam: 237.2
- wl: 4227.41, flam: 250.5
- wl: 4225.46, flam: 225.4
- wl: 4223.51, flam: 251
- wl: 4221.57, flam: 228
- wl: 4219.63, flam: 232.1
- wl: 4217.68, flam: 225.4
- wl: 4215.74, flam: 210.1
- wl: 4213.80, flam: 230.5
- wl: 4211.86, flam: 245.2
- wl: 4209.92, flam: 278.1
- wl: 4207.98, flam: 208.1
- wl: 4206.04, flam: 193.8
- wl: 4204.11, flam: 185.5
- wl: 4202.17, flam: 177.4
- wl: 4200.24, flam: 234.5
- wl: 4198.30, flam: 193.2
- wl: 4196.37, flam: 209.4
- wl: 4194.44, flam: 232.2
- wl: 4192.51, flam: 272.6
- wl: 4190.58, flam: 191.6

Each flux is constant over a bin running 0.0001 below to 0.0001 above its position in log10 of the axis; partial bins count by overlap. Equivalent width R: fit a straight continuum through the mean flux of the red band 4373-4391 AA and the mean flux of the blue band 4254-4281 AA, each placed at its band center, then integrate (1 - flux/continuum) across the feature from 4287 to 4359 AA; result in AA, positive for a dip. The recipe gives 6.72 AA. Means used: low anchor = 218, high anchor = 211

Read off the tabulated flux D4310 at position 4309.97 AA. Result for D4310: 157.3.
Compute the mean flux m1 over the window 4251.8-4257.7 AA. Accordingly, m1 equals 249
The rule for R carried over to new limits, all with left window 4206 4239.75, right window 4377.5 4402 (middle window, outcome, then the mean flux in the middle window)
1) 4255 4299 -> 0.5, 220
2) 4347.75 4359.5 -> 0.9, 198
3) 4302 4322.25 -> 3.1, 185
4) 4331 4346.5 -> 1.5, 195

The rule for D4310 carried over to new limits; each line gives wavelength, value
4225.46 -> 225.4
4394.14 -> 204.4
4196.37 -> 209.4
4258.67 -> 179.5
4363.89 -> 230.1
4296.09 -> 206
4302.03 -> 177.1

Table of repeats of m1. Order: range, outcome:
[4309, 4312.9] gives 182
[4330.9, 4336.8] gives 175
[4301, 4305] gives 183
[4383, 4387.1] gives 174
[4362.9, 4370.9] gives 208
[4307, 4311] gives 180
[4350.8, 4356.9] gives 195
